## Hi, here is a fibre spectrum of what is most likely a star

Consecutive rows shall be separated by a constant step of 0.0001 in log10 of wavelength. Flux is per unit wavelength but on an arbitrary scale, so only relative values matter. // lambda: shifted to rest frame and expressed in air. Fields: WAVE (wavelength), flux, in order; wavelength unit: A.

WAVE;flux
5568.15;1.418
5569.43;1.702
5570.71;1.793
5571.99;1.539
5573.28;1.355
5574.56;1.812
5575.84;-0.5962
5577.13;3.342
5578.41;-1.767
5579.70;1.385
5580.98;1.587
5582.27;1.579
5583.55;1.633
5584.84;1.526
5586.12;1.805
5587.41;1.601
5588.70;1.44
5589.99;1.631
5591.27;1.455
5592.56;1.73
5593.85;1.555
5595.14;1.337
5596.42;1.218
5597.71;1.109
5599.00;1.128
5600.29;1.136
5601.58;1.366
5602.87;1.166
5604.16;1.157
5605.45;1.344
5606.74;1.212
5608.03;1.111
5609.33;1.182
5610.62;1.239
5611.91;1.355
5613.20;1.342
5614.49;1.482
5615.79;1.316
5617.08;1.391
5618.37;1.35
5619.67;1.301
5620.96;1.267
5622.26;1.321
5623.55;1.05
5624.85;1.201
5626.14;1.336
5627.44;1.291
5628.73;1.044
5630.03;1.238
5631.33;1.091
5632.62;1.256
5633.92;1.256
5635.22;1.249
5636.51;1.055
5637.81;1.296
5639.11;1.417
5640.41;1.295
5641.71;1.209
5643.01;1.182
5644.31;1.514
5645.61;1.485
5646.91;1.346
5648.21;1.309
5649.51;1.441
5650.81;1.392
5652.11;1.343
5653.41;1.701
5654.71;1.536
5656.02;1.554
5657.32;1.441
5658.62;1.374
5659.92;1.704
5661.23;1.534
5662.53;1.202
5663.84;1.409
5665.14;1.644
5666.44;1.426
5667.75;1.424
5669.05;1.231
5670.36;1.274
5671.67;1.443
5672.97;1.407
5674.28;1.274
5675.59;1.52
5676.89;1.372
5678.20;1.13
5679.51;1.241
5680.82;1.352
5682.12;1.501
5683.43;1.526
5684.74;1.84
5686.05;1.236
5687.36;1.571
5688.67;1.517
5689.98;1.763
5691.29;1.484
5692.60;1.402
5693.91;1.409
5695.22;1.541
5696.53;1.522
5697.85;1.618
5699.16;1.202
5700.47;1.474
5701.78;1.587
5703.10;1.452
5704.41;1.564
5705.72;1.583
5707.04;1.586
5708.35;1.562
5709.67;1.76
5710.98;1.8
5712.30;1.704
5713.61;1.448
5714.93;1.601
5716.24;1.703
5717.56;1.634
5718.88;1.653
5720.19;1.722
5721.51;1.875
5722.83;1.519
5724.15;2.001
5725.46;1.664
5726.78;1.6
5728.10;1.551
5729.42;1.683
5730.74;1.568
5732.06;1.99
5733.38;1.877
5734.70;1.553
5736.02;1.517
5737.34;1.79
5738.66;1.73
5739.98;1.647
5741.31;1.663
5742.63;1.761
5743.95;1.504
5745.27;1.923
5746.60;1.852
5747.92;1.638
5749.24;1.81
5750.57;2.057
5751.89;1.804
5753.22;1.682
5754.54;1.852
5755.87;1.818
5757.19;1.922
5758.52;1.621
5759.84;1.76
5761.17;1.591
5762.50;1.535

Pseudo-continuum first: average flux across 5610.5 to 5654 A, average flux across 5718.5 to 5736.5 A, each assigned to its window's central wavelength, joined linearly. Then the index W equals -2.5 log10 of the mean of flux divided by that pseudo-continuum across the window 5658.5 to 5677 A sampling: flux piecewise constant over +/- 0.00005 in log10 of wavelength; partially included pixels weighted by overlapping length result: 0.03 mag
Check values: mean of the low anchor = 1.31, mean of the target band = 1.42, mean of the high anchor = 1.7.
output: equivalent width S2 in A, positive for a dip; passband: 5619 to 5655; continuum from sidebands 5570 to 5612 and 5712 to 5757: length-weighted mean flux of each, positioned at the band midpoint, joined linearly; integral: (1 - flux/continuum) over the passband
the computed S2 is 3.7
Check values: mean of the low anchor 1.32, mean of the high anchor 1.72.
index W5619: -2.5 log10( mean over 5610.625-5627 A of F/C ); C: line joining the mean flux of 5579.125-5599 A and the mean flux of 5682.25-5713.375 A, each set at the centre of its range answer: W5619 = 0.16 mag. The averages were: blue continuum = 1.49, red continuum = 1.55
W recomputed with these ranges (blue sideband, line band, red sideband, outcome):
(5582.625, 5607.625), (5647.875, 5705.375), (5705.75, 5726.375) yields 0.09 mag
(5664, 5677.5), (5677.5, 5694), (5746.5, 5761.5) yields 0.01 mag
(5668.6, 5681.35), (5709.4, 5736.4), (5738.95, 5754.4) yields -0.05 mag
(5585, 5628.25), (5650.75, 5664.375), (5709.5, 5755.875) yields 0.01 mag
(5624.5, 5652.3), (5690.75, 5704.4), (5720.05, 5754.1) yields 0.06 mag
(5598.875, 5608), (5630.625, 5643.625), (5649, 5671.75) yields 0.10 mag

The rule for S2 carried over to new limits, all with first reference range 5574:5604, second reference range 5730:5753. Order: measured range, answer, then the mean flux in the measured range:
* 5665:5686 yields 2.1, 1.4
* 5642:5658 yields 0.6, 1.43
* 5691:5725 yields 1.1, 1.59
